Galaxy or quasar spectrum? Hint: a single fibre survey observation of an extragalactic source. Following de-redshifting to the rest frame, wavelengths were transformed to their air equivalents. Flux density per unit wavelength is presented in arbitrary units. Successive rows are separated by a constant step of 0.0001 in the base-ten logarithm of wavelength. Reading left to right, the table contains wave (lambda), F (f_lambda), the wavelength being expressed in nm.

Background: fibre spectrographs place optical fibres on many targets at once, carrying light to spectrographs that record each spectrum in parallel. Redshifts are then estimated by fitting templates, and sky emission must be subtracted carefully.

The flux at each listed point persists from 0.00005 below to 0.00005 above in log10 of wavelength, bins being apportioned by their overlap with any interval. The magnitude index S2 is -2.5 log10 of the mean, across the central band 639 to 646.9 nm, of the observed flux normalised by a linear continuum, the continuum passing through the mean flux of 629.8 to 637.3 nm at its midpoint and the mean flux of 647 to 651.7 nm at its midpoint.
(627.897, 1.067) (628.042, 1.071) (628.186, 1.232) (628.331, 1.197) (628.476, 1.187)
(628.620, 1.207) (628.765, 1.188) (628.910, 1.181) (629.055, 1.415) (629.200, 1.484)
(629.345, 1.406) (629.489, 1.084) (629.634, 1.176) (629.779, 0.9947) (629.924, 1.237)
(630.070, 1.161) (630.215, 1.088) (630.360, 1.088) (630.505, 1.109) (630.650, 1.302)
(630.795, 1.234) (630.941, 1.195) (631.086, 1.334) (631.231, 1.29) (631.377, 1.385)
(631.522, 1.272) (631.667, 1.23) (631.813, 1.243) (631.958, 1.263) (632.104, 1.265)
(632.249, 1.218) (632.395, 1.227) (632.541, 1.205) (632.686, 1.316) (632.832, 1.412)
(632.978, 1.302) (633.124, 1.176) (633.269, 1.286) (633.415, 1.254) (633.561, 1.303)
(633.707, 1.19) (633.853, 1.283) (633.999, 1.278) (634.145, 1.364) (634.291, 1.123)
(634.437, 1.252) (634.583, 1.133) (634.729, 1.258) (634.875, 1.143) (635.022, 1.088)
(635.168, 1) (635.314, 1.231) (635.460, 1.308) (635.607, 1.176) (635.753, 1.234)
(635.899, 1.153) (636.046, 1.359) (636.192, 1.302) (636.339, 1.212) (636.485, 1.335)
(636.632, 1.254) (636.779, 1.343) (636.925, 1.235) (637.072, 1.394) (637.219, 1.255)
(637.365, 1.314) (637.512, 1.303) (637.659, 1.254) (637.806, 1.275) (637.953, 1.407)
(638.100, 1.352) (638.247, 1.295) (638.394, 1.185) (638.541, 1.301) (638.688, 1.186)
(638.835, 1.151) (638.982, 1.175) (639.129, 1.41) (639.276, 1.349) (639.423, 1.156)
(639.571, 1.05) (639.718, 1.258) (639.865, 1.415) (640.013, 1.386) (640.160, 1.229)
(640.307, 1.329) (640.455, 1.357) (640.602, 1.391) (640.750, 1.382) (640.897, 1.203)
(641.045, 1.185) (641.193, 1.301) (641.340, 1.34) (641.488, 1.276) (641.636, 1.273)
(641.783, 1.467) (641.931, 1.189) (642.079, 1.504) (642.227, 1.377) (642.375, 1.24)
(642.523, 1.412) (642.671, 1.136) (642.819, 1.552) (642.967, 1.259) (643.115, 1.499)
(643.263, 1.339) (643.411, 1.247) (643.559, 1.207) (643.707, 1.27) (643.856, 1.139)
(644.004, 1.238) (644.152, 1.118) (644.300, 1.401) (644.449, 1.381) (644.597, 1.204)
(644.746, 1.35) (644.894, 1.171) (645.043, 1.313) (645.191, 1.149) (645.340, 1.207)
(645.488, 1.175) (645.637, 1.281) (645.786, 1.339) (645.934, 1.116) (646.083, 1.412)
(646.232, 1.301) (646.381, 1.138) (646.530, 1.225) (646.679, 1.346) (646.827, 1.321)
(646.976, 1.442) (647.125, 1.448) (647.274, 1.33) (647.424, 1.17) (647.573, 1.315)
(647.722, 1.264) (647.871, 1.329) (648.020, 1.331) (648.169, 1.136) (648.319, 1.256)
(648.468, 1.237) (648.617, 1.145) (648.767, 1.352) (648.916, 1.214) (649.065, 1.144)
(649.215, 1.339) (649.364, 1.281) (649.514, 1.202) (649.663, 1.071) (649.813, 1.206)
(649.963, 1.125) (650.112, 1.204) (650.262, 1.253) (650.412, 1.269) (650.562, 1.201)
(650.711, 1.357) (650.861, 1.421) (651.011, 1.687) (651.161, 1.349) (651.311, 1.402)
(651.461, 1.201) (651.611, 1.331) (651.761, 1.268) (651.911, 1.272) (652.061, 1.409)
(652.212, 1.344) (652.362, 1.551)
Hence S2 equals -0.02 mag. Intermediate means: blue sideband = 1.24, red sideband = 1.28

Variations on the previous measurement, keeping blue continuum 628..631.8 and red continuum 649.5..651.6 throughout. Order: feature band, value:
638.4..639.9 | 0.01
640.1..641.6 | -0.04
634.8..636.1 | 0.05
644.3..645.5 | 0.01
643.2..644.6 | 0.01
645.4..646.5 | 0.02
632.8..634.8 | -0.02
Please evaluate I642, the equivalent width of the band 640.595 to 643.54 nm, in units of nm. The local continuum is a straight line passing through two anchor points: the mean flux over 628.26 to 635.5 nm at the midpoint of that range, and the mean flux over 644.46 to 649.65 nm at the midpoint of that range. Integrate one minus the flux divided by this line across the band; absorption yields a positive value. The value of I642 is -0.17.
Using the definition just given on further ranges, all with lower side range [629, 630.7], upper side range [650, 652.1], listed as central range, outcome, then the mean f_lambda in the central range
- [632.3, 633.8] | -0.05 nm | 1.27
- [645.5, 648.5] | 0.04 nm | 1.28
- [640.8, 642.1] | -0.03 nm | 1.3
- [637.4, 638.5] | -0.04 nm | 1.3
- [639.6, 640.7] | -0.05 nm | 1.33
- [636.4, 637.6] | -0.05 nm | 1.3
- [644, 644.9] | 0.01 nm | 1.28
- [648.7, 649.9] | 0.08 nm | 1.22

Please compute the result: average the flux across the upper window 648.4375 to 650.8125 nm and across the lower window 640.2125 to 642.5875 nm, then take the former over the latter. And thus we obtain 0.93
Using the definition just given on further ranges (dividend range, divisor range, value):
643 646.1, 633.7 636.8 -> 1.03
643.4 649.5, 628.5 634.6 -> 1.02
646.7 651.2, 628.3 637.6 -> 1.03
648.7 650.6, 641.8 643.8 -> 0.92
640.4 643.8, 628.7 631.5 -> 1.07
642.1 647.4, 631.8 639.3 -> 1.03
